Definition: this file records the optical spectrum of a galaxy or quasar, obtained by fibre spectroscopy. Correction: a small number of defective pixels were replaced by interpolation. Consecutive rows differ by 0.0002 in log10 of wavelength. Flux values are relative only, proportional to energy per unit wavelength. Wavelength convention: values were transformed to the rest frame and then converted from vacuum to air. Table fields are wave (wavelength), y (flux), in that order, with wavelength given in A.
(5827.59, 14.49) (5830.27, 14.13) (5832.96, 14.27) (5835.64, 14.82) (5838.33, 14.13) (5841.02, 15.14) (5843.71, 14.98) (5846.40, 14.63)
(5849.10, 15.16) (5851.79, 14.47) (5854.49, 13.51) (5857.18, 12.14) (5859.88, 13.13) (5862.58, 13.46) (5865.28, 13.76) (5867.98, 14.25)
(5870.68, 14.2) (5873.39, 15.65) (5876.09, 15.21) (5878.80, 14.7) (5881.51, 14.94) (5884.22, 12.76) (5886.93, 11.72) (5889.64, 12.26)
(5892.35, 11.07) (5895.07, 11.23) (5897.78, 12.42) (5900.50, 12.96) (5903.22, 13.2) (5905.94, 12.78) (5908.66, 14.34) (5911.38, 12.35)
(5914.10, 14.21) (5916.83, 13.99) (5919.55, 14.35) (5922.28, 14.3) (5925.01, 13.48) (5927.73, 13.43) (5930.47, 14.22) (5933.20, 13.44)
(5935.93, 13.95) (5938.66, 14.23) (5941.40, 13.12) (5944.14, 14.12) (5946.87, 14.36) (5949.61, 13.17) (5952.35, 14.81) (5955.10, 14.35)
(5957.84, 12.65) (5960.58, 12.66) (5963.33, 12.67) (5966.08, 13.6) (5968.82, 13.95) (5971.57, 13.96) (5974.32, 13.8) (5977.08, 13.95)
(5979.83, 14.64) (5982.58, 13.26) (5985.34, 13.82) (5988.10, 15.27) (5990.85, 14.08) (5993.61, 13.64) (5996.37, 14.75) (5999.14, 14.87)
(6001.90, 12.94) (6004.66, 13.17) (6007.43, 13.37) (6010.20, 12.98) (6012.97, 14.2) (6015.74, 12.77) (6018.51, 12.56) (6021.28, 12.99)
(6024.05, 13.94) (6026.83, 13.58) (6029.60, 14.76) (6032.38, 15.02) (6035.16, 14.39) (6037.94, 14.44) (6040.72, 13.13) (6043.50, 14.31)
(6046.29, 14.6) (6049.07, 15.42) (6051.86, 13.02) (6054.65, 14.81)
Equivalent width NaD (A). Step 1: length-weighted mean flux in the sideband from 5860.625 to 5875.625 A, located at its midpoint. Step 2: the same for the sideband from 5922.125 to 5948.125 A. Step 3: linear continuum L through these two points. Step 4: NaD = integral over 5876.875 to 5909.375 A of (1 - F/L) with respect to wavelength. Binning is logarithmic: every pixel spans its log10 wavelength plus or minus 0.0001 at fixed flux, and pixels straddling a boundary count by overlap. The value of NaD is 2.9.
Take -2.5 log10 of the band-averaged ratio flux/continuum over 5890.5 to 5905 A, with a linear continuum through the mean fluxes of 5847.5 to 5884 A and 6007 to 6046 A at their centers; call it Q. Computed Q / 0.16 mag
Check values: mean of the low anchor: 14.2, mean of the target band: 12.2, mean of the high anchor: 13.8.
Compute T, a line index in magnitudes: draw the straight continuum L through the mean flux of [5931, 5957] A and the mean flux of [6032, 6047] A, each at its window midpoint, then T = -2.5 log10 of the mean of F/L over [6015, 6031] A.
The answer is 0.06 mag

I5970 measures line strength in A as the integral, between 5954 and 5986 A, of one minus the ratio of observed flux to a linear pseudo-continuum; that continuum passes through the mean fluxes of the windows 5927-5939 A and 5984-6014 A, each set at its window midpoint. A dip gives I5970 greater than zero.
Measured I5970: 0.7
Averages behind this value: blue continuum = 13.8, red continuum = 13.9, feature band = 13.6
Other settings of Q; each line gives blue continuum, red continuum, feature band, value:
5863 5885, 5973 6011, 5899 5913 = 0.09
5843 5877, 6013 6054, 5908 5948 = 0.02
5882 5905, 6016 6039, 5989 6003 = -0.05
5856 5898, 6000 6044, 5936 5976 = -0.01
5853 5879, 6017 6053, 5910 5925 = 0.01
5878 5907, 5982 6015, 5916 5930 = -0.07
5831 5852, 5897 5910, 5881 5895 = 0.11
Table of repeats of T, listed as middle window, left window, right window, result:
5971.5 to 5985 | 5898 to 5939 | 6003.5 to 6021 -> -0.046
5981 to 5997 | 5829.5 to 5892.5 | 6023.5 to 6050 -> 0.010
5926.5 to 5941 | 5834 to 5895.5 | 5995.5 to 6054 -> 0.004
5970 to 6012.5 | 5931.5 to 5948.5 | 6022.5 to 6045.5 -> 0.011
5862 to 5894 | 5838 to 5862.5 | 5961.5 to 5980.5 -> 0.030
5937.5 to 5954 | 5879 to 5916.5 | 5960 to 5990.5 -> -0.040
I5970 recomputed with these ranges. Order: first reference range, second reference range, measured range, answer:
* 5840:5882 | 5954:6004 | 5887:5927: 3.1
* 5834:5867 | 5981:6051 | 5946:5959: 0.1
